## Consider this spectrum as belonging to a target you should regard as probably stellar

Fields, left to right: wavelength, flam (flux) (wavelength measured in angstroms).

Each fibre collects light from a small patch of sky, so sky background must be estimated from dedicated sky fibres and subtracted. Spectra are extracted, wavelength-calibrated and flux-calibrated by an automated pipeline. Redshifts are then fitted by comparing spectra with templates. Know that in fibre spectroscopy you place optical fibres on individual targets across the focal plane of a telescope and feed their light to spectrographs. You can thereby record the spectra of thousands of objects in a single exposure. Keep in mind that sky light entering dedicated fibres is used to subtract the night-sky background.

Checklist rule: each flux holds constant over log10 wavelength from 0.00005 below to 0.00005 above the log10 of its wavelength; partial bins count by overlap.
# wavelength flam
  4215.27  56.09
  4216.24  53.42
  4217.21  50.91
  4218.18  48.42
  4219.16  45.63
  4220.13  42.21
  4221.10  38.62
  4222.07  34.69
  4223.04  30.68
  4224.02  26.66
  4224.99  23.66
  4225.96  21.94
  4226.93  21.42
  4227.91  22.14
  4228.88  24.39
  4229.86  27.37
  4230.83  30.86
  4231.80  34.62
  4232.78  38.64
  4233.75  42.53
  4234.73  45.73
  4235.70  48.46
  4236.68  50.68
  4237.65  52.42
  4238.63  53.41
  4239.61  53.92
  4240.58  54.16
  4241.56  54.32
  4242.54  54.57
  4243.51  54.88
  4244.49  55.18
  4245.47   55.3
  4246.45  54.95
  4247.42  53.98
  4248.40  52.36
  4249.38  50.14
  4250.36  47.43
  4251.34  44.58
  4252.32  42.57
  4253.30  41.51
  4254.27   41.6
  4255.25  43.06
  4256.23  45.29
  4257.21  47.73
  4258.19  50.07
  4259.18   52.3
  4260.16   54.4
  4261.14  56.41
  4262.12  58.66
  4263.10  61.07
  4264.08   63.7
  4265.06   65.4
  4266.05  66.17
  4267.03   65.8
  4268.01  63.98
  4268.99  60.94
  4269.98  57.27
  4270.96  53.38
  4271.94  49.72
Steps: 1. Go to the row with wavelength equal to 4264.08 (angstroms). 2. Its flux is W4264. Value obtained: 63.7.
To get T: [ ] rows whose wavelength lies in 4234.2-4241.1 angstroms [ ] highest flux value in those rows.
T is 54.16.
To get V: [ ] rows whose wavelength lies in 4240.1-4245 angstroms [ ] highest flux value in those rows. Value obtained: 55.18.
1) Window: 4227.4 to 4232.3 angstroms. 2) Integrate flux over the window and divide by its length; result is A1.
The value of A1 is 27.8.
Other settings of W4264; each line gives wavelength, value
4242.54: 54.57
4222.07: 34.69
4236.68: 50.68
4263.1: 61.07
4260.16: 54.4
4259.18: 52.3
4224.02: 26.66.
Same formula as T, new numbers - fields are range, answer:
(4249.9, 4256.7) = 47.43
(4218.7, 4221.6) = 45.63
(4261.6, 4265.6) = 65.4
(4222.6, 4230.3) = 30.68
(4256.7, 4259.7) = 52.3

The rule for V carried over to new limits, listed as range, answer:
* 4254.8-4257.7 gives 47.73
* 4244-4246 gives 55.3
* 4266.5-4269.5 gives 65.8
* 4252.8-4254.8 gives 41.6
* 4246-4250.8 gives 54.95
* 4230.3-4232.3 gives 34.62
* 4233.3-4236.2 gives 48.46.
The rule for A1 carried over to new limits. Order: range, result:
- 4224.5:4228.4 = 22.3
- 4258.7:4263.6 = 56.7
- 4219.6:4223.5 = 36.8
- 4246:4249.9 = 52.8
